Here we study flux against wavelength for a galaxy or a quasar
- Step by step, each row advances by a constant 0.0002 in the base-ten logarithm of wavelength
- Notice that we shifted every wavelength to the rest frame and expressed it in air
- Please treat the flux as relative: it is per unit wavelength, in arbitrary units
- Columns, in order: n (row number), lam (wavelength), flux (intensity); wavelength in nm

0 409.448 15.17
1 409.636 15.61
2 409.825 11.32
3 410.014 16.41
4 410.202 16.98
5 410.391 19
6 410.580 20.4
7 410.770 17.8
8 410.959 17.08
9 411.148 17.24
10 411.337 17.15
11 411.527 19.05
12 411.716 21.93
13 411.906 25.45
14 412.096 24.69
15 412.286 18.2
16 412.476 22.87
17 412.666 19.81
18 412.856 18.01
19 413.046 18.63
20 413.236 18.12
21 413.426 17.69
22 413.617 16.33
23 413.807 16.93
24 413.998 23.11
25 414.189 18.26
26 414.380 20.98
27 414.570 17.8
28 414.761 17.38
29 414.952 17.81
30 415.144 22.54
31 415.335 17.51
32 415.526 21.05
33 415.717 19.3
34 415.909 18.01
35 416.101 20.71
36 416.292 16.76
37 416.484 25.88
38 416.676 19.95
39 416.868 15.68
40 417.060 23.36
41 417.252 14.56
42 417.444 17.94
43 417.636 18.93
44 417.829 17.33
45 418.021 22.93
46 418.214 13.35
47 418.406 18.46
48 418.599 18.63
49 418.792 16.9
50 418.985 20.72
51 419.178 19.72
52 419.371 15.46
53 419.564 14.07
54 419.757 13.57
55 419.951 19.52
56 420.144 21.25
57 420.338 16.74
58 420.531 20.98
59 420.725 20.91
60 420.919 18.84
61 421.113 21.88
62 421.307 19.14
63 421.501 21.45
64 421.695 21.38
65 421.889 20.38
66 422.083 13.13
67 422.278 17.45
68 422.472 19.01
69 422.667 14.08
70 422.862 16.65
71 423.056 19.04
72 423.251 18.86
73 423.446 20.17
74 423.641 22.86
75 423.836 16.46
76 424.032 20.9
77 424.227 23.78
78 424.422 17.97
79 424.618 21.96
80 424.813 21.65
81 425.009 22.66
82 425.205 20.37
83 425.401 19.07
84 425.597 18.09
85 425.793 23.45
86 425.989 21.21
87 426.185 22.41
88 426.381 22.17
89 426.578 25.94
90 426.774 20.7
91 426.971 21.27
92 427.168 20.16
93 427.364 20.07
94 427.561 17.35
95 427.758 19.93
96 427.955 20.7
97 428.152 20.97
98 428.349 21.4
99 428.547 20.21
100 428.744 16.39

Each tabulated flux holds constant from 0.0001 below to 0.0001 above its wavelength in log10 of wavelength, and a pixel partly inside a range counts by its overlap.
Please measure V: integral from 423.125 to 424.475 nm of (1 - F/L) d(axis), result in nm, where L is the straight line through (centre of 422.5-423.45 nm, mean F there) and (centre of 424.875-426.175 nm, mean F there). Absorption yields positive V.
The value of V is -0.109 nm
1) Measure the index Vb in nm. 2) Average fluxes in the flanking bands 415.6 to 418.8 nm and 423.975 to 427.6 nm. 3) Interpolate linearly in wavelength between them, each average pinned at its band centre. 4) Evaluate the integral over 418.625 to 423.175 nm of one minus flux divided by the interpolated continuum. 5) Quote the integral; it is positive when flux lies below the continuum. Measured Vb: 0.33 nm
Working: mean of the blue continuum 18.8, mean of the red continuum 21.2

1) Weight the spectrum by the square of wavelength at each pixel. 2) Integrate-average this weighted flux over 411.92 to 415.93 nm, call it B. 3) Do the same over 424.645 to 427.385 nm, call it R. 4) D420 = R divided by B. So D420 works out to 1.17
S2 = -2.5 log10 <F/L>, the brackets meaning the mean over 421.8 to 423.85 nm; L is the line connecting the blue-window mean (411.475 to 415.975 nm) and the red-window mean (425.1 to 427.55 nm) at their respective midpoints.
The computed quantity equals 0.148 mag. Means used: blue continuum 19.7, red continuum 21.1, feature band 18.1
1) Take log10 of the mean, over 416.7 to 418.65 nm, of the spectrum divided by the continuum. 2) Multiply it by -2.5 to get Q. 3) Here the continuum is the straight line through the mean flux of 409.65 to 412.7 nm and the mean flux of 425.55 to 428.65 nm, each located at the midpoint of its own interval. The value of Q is 0.094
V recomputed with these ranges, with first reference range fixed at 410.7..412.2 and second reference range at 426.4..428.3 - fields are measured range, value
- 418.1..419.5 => 0.20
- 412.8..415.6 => 0.20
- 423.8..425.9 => 0.00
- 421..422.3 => 0.08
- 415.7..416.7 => 0.01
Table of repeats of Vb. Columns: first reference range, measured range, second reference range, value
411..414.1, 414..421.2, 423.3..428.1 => 0.451 nm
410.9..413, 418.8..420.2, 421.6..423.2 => 0.058 nm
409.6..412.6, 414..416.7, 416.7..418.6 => -0.185 nm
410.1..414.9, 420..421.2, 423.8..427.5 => 0.019 nm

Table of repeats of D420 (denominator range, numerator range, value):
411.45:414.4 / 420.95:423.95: 0.99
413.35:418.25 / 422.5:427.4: 1.13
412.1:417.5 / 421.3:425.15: 1.06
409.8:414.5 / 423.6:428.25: 1.17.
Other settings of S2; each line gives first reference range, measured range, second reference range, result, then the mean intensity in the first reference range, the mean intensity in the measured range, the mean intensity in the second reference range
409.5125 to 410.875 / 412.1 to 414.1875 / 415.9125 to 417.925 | -0.08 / 16.8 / 19.2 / 19.1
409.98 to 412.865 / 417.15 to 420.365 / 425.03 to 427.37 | 0.16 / 19.6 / 17.7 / 21.3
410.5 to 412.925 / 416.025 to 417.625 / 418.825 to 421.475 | -0.01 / 20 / 19.3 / 18.7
